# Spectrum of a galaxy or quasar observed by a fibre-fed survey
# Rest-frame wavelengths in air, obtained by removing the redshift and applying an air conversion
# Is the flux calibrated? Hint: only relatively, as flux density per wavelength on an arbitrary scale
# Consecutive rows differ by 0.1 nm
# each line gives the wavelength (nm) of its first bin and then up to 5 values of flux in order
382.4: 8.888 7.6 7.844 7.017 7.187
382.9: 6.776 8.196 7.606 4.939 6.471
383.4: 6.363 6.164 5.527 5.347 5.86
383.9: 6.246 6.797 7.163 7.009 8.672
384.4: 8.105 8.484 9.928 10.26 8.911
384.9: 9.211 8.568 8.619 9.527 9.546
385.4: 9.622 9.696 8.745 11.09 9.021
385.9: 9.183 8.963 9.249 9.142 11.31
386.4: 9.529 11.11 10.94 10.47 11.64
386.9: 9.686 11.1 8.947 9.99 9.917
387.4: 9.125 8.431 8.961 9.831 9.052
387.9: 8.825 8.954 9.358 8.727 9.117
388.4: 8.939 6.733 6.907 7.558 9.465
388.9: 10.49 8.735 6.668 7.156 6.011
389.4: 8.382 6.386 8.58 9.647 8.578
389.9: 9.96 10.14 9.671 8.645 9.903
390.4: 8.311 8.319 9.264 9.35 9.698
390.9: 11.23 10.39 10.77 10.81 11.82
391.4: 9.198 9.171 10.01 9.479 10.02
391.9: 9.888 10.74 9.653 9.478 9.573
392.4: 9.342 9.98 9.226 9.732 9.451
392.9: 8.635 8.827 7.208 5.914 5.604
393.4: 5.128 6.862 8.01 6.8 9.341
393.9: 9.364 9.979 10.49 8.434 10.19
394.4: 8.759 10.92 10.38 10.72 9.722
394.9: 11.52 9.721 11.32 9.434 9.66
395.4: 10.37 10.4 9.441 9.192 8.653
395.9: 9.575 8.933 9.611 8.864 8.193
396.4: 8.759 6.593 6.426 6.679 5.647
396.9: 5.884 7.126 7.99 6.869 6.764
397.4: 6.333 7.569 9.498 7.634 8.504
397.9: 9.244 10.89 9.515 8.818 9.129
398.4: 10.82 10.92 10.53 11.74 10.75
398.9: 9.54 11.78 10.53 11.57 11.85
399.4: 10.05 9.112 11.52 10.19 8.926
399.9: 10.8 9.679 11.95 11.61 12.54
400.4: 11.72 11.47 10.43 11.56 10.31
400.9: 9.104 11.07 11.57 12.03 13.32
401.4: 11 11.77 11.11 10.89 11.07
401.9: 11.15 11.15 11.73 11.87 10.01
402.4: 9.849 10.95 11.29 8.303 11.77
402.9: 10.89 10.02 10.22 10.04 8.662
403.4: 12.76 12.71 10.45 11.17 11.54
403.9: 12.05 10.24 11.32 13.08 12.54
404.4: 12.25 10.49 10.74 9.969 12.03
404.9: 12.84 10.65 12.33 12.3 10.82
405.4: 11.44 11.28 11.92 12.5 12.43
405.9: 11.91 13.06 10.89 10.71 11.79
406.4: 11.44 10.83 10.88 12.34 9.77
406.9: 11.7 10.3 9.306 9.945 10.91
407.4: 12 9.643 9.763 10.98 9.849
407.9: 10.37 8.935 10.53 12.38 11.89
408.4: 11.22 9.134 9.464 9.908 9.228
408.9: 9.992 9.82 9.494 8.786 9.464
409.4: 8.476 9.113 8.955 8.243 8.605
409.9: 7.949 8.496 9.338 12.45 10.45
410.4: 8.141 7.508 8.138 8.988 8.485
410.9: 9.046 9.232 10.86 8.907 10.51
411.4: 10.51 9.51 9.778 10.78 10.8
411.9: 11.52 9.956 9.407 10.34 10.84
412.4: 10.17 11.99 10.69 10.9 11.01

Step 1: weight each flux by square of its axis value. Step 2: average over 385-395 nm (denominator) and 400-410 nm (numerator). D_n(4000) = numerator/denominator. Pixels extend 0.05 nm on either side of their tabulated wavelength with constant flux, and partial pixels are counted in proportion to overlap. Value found 1.27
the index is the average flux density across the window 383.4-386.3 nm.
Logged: 8.4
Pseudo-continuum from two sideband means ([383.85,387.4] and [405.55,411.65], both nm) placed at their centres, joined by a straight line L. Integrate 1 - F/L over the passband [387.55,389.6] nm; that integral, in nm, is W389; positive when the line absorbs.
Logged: 0.24 nm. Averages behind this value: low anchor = 9.32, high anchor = 10.1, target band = 8.32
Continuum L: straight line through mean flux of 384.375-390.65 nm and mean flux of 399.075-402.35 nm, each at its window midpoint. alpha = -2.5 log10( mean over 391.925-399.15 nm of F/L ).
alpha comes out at 0.15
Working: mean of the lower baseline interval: 9.14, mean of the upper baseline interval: 11.1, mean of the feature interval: 8.97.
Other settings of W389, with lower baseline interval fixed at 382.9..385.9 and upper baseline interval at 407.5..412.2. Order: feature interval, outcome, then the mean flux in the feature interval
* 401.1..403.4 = -0.438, 10.9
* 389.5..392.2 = -0.401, 9.67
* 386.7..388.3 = -0.259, 9.52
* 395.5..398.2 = 0.205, 8.15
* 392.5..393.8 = 0.121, 7.77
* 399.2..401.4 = -0.475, 11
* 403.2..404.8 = -0.347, 11.3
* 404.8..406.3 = -0.383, 11.8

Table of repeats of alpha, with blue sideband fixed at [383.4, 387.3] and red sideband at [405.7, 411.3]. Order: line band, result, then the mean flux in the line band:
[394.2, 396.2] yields -0.051 mag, 9.86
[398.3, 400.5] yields -0.130 mag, 10.8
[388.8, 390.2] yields 0.072 mag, 8.53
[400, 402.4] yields -0.161 mag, 11.3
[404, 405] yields -0.173 mag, 11.6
